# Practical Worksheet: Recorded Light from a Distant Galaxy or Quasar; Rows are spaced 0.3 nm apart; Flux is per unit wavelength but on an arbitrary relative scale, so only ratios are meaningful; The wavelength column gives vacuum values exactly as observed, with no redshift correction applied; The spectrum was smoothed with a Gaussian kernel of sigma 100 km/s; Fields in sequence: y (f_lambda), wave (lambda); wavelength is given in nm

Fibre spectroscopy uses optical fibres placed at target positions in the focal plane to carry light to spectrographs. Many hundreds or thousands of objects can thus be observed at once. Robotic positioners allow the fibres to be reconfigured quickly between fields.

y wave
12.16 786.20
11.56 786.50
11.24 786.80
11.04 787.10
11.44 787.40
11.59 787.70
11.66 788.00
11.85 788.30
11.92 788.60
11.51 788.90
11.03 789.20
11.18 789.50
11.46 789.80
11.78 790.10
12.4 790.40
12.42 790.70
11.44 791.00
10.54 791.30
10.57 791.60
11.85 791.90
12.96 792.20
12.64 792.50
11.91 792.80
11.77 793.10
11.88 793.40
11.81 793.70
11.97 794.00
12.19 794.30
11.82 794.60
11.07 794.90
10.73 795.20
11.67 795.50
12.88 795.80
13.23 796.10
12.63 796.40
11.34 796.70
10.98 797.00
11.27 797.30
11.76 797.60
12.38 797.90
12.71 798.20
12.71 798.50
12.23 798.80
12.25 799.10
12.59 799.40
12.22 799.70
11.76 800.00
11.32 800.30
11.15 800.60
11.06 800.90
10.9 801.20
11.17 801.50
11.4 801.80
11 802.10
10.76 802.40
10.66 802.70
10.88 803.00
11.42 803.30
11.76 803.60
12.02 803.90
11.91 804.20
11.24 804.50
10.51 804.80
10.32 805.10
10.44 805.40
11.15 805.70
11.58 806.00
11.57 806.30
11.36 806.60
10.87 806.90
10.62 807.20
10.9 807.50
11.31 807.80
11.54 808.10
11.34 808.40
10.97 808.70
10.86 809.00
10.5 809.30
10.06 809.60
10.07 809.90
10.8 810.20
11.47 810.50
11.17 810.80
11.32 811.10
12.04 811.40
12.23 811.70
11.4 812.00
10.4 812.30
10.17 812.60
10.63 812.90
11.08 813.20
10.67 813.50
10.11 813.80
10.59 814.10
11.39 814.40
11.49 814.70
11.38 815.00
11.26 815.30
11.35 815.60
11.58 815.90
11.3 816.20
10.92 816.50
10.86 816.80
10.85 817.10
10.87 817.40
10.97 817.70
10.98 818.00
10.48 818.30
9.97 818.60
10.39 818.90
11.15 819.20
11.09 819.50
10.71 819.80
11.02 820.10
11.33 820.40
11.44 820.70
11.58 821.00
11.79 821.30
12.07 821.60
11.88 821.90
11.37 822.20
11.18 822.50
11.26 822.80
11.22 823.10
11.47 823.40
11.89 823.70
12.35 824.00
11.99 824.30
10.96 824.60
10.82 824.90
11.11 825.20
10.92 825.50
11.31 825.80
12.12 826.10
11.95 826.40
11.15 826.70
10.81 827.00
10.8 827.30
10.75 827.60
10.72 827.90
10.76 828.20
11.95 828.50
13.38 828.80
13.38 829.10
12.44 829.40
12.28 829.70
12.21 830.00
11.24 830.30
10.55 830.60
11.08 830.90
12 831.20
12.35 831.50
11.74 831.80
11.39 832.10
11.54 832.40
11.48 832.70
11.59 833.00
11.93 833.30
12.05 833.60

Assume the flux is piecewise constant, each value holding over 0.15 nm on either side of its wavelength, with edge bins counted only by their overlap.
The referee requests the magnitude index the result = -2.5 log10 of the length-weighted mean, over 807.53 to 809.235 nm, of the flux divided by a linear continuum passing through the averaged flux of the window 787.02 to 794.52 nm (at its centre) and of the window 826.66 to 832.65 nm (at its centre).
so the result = 0.05 mag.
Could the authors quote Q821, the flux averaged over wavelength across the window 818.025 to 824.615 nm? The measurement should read 11.3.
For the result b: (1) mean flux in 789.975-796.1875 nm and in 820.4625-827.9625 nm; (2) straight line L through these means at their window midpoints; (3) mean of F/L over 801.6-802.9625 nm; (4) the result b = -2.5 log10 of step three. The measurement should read 0.07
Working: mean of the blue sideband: 11.9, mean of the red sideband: 11.4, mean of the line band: 11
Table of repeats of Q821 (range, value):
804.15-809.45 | 11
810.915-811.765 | 11.8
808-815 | 11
